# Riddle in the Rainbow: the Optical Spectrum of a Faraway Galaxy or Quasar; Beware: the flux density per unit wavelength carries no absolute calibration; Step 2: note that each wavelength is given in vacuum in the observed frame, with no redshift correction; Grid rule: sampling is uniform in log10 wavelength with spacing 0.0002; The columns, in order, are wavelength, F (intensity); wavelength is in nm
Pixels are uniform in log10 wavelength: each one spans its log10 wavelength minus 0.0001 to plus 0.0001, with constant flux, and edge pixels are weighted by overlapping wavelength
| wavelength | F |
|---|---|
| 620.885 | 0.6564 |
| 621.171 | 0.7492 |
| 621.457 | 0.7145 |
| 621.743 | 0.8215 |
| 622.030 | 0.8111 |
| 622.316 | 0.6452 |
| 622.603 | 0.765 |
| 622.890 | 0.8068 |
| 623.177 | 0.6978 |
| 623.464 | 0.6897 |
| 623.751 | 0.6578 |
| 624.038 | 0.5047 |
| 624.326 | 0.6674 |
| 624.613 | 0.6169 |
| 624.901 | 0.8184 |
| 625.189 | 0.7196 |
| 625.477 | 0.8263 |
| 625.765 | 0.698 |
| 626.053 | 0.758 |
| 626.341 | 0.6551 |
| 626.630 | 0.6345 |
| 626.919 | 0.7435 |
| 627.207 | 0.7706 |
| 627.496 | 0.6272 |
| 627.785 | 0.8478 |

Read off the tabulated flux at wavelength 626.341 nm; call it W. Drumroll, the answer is 0.6551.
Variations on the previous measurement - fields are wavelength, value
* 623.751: 0.6578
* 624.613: 0.6169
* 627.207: 0.7706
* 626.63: 0.6345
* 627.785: 0.8478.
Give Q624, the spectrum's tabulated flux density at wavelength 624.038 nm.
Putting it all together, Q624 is 0.5047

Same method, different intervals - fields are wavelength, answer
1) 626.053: 0.758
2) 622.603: 0.765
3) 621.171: 0.7492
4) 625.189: 0.7196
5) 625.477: 0.8263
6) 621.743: 0.8215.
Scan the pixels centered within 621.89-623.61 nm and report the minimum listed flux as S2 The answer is 0.6452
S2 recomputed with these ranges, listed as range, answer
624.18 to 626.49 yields 0.6169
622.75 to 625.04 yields 0.5047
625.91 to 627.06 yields 0.6345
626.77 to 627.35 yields 0.7435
